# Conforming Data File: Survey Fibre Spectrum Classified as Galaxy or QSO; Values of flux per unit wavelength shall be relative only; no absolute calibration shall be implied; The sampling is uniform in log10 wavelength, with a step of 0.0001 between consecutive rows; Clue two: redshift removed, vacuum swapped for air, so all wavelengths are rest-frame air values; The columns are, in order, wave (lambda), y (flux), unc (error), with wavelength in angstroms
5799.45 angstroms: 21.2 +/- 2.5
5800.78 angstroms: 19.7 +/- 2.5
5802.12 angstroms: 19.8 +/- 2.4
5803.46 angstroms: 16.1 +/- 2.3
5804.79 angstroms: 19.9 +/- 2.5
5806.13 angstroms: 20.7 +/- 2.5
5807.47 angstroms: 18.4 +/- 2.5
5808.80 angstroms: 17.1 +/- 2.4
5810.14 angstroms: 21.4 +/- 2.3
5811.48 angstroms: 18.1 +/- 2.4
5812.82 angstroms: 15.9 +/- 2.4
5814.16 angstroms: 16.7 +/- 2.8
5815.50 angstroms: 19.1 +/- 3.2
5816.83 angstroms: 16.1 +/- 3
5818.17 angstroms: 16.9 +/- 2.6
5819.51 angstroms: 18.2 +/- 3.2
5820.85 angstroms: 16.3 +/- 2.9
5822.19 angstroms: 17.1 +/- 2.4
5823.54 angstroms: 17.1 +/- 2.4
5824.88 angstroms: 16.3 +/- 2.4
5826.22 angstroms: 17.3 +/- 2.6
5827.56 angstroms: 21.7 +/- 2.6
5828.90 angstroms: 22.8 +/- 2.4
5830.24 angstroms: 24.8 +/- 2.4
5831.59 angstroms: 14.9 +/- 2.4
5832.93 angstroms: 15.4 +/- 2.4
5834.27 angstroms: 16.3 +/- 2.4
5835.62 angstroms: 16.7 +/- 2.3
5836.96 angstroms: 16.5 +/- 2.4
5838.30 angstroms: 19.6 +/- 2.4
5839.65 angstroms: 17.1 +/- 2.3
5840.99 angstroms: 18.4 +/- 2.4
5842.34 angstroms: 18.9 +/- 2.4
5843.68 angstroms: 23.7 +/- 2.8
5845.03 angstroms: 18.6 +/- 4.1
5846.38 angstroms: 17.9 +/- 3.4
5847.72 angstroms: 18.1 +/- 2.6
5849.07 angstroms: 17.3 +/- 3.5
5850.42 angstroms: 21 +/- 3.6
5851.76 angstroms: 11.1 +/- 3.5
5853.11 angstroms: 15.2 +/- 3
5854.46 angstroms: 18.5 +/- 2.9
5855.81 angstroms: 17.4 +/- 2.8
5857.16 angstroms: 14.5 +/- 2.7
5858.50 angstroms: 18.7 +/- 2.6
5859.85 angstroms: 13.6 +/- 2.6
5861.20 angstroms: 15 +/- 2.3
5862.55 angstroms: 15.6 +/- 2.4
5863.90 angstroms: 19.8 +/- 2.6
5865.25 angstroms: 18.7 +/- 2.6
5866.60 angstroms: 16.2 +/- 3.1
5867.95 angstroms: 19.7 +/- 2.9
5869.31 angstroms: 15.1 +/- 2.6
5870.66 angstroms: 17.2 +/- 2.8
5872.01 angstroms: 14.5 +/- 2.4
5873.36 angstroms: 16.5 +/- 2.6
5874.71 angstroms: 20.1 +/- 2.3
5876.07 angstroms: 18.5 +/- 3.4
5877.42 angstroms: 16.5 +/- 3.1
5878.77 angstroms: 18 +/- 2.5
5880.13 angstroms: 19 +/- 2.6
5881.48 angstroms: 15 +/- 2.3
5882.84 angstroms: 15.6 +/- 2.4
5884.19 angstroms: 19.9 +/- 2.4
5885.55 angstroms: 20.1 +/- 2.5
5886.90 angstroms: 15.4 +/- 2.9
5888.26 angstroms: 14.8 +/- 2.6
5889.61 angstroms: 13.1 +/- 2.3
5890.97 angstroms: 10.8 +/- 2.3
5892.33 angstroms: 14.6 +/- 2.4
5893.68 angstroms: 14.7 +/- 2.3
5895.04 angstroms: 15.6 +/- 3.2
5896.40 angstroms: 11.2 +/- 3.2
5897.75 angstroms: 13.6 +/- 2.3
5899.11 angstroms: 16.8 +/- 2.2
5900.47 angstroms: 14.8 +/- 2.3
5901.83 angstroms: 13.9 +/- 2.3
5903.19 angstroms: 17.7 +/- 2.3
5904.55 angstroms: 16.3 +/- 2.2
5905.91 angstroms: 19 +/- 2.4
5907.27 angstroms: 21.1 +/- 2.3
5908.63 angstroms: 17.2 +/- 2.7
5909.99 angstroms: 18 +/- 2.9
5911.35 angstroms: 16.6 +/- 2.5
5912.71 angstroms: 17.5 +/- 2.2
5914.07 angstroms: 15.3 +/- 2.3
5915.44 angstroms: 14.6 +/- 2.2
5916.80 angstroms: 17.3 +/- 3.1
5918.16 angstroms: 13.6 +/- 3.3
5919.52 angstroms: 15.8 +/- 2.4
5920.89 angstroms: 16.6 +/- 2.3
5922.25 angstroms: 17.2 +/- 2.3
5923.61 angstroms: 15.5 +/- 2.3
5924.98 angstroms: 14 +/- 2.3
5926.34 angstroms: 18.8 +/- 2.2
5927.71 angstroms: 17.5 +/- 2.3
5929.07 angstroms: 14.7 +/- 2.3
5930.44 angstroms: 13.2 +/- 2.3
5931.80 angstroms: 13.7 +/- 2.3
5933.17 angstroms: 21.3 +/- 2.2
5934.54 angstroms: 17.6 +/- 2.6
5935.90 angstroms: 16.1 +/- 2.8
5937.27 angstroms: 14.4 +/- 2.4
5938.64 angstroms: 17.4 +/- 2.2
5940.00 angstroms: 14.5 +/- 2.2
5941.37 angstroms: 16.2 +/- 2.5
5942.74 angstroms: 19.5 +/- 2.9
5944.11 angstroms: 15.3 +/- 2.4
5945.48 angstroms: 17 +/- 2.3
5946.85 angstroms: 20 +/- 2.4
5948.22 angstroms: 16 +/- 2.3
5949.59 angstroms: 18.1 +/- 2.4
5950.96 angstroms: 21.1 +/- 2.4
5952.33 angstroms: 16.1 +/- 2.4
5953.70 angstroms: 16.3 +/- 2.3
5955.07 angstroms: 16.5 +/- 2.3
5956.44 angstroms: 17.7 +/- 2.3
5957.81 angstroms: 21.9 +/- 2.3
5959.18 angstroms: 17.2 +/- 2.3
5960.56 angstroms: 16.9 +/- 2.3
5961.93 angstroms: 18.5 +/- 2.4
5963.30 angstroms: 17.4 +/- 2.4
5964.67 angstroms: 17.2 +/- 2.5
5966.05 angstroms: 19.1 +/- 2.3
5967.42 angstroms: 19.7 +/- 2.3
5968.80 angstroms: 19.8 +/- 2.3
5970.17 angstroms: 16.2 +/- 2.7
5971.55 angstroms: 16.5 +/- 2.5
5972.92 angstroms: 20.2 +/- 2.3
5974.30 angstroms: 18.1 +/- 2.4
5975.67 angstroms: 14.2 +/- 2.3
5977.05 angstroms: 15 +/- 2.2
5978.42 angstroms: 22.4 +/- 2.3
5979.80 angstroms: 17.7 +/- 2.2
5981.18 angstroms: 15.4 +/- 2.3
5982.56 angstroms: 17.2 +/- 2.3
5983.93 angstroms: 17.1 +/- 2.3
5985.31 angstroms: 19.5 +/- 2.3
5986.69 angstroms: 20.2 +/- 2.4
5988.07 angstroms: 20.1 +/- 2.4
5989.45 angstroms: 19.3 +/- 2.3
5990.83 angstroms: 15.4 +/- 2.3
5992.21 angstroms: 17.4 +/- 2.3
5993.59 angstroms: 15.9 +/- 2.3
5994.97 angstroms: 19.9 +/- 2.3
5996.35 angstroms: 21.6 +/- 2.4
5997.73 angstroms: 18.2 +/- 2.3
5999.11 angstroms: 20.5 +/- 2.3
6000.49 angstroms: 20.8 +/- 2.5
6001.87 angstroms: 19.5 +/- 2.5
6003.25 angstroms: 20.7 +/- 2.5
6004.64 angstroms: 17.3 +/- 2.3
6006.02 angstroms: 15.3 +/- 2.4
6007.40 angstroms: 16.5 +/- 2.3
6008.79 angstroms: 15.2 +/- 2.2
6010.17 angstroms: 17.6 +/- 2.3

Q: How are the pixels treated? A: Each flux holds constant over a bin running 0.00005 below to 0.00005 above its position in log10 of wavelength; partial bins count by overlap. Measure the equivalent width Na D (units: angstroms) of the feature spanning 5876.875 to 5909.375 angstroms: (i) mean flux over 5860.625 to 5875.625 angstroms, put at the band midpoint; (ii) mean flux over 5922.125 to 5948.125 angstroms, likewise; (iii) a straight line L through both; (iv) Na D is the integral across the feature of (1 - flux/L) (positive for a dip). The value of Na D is 1.7 angstroms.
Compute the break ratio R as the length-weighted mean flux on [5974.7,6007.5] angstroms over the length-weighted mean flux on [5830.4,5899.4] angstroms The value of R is 1.09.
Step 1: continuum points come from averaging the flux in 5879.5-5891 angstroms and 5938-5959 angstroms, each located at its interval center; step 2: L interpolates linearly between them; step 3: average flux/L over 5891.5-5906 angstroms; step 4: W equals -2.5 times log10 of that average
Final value 0.10 mag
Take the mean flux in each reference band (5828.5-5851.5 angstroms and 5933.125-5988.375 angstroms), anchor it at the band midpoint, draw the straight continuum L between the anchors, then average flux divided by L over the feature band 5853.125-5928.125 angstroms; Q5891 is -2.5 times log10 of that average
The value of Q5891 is 0.112 mag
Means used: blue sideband 18.5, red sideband 17.7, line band 16.4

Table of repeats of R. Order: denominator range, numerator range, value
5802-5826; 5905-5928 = 0.94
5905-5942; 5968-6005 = 1.12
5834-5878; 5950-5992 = 1.04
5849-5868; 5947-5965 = 1.07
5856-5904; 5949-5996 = 1.11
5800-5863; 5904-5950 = 0.93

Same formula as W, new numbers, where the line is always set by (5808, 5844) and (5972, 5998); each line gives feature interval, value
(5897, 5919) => 0.11 mag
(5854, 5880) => 0.06 mag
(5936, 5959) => 0.05 mag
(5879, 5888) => 0.04 mag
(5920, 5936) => 0.11 mag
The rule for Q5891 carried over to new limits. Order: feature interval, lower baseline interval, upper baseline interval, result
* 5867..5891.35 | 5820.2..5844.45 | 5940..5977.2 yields 0.09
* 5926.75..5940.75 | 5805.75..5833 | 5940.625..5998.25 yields 0.12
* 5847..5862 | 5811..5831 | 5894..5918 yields 0.07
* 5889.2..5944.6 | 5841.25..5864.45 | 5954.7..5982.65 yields 0.11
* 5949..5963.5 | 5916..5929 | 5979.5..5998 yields -0.05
